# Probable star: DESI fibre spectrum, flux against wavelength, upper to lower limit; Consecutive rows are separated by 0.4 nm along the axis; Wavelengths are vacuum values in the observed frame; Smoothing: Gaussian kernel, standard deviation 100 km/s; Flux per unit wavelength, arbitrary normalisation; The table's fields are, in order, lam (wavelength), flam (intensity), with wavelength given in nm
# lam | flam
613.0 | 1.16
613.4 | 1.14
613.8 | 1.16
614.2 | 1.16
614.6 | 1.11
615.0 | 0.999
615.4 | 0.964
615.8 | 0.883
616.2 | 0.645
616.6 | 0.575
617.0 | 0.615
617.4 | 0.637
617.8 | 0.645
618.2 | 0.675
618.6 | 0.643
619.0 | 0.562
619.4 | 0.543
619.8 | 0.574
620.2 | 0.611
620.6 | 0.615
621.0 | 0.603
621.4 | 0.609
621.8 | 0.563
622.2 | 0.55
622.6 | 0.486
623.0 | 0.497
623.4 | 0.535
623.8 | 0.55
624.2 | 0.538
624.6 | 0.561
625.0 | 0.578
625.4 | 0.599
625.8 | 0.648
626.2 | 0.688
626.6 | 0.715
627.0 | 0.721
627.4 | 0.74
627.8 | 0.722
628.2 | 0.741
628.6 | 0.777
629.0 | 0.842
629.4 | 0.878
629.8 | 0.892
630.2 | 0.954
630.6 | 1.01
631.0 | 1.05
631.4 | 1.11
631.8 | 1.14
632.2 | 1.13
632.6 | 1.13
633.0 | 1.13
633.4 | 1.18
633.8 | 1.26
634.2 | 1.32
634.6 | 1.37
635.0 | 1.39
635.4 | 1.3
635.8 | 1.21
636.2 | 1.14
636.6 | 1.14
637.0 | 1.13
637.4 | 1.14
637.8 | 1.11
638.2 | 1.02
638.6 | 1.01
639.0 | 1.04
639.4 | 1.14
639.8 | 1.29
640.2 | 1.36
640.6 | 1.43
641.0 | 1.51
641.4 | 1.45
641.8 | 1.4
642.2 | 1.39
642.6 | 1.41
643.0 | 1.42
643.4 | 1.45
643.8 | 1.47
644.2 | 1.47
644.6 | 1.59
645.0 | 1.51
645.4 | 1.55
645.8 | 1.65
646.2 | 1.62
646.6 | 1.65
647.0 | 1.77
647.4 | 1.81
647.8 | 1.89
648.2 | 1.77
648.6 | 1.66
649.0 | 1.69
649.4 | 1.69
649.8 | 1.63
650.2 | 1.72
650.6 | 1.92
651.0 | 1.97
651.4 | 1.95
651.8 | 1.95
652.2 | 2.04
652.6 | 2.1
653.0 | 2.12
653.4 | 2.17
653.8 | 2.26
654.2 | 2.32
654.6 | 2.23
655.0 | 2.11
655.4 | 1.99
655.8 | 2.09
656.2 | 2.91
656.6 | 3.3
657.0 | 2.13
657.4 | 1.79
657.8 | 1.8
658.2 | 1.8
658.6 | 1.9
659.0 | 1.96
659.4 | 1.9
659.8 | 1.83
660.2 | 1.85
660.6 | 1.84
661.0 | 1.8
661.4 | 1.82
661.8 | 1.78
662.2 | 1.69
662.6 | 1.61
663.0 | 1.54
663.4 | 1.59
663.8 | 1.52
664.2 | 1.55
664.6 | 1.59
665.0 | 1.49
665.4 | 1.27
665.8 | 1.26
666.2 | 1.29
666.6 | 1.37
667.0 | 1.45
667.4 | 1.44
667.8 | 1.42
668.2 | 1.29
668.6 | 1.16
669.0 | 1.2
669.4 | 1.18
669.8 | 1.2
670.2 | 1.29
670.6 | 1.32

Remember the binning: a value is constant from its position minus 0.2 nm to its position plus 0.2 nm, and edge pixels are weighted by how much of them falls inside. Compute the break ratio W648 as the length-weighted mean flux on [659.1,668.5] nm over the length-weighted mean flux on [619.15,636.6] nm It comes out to 1.9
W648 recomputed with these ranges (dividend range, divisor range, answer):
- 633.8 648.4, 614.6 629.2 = 2.12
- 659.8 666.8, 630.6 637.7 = 1.34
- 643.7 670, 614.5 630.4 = 2.59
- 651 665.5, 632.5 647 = 1.45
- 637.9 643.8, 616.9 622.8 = 2.20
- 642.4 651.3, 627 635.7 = 1.58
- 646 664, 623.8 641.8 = 1.87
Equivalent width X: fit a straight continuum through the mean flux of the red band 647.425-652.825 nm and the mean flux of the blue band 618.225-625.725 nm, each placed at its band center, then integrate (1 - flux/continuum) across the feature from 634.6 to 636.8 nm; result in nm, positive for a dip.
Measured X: -0.11 nm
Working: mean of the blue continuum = 0.571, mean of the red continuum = 1.84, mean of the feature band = 1.25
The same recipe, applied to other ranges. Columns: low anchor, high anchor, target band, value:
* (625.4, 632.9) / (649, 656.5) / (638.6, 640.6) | 0.28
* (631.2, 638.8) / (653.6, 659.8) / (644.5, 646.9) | 0.08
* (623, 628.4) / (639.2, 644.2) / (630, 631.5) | -0.25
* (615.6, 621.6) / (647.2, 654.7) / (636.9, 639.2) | 0.56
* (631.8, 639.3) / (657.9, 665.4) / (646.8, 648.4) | -0.43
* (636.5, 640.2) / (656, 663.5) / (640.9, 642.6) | -0.24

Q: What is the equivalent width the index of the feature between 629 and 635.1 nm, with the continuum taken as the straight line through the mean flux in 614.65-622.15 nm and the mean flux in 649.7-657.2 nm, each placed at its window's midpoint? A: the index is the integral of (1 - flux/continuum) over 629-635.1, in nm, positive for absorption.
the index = 0.68 nm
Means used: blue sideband 0.671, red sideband 2.16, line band 1.12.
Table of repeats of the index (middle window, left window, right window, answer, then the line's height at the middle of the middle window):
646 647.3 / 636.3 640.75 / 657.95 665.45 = -0.32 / 1.35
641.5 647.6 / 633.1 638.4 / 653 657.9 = 0.50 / 1.68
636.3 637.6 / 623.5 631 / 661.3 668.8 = -0.30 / 0.926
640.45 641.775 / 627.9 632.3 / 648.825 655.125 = 0.02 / 1.47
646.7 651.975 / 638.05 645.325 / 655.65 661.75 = -0.42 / 1.67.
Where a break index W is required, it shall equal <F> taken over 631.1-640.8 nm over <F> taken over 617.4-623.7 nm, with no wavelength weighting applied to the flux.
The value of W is 2.0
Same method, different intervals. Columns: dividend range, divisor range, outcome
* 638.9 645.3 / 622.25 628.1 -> 2.29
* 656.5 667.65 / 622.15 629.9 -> 2.57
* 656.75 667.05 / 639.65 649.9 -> 1.08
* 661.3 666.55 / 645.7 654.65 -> 0.81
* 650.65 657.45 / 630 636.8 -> 1.88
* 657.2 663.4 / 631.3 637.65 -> 1.49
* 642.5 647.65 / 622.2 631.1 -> 2.22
